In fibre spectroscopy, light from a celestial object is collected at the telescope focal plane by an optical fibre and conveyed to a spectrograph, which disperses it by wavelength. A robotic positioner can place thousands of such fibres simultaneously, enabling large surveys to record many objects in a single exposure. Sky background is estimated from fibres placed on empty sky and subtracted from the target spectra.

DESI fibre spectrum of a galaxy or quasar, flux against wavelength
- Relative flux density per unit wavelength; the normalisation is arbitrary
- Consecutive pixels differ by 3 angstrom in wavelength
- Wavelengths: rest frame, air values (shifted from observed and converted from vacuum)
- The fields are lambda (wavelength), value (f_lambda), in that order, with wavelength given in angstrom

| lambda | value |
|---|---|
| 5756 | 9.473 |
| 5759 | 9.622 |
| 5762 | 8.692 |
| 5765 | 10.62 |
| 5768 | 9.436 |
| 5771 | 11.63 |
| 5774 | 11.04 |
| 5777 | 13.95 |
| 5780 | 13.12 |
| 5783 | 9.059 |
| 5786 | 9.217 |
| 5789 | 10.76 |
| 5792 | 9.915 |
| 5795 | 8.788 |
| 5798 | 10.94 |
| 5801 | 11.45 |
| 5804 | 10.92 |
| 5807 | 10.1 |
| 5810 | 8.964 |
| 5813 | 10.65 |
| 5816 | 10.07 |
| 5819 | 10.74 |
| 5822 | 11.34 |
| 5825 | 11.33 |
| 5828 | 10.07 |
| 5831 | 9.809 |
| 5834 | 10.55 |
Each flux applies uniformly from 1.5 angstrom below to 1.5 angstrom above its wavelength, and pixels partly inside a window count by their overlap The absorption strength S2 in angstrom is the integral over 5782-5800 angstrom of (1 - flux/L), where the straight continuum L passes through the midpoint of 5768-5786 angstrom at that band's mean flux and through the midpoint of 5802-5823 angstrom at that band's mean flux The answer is 1.8 angstrom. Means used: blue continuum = 11.4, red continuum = 10.4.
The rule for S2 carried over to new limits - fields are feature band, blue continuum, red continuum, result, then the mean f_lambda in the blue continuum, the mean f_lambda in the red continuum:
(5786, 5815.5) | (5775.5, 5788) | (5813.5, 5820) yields 1.7 angstrom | 11.3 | 10.4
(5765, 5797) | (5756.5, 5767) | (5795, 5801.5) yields -1.8 angstrom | 9.62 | 10.6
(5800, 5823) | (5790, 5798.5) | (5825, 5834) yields -1.0 angstrom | 9.81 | 10.3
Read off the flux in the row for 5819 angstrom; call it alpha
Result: 10.74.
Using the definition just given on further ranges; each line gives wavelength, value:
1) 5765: 10.62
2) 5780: 13.12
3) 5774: 11.04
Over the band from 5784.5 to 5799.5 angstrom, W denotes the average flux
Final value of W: 9.92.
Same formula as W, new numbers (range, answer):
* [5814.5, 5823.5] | 10.7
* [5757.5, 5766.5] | 9.64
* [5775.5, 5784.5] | 12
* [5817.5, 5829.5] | 10.9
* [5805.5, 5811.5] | 9.53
